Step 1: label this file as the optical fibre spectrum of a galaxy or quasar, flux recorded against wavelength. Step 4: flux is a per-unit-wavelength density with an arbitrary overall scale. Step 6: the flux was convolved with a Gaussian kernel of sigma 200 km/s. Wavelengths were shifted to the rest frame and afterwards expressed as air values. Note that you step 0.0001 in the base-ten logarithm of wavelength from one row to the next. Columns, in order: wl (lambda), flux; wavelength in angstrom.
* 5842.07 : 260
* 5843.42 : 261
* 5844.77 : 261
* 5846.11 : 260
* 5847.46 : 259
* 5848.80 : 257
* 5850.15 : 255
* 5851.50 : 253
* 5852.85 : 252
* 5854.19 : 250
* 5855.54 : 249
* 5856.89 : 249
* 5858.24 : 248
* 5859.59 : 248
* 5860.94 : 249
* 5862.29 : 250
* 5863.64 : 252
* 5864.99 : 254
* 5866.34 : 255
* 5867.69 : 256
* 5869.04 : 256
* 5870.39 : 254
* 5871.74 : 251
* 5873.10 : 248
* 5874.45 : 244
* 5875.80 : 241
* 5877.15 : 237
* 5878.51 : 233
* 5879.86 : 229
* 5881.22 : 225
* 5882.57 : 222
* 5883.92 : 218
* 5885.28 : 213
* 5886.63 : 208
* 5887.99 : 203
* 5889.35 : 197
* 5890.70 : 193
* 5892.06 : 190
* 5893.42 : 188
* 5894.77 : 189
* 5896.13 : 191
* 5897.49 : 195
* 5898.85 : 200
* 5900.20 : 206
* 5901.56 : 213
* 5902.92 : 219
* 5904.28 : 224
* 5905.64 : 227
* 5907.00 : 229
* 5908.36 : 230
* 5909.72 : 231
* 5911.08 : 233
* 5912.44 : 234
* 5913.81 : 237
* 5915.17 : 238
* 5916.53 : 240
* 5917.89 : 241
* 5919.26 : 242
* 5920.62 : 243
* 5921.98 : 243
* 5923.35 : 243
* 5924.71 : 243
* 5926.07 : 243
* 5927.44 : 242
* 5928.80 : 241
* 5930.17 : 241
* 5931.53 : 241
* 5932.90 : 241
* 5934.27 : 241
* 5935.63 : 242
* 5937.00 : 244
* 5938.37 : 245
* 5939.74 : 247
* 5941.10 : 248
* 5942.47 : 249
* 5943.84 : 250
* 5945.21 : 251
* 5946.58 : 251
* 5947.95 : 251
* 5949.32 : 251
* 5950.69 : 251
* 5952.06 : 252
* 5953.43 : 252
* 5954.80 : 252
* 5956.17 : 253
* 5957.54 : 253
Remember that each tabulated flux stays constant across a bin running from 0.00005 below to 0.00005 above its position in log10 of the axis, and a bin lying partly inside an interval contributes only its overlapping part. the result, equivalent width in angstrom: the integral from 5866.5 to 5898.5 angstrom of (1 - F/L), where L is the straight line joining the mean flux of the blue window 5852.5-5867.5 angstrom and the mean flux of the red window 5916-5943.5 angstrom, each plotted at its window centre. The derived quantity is 3.5 angstrom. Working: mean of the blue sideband 251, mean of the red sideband 243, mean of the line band 221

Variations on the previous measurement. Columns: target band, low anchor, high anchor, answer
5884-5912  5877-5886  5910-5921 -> 2.6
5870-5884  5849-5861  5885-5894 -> -1.3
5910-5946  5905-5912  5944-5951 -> -0.3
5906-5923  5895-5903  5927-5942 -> -1.3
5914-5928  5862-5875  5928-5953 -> 0.4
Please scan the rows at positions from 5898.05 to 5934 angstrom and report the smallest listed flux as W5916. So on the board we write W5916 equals 200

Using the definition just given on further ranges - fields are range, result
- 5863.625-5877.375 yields 237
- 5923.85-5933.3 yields 241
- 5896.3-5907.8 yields 195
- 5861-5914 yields 188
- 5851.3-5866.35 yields 248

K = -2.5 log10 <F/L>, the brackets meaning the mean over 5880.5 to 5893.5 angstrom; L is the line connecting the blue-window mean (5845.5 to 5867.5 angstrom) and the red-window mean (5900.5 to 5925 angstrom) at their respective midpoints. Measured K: 0.17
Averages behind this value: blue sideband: 253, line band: 206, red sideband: 233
